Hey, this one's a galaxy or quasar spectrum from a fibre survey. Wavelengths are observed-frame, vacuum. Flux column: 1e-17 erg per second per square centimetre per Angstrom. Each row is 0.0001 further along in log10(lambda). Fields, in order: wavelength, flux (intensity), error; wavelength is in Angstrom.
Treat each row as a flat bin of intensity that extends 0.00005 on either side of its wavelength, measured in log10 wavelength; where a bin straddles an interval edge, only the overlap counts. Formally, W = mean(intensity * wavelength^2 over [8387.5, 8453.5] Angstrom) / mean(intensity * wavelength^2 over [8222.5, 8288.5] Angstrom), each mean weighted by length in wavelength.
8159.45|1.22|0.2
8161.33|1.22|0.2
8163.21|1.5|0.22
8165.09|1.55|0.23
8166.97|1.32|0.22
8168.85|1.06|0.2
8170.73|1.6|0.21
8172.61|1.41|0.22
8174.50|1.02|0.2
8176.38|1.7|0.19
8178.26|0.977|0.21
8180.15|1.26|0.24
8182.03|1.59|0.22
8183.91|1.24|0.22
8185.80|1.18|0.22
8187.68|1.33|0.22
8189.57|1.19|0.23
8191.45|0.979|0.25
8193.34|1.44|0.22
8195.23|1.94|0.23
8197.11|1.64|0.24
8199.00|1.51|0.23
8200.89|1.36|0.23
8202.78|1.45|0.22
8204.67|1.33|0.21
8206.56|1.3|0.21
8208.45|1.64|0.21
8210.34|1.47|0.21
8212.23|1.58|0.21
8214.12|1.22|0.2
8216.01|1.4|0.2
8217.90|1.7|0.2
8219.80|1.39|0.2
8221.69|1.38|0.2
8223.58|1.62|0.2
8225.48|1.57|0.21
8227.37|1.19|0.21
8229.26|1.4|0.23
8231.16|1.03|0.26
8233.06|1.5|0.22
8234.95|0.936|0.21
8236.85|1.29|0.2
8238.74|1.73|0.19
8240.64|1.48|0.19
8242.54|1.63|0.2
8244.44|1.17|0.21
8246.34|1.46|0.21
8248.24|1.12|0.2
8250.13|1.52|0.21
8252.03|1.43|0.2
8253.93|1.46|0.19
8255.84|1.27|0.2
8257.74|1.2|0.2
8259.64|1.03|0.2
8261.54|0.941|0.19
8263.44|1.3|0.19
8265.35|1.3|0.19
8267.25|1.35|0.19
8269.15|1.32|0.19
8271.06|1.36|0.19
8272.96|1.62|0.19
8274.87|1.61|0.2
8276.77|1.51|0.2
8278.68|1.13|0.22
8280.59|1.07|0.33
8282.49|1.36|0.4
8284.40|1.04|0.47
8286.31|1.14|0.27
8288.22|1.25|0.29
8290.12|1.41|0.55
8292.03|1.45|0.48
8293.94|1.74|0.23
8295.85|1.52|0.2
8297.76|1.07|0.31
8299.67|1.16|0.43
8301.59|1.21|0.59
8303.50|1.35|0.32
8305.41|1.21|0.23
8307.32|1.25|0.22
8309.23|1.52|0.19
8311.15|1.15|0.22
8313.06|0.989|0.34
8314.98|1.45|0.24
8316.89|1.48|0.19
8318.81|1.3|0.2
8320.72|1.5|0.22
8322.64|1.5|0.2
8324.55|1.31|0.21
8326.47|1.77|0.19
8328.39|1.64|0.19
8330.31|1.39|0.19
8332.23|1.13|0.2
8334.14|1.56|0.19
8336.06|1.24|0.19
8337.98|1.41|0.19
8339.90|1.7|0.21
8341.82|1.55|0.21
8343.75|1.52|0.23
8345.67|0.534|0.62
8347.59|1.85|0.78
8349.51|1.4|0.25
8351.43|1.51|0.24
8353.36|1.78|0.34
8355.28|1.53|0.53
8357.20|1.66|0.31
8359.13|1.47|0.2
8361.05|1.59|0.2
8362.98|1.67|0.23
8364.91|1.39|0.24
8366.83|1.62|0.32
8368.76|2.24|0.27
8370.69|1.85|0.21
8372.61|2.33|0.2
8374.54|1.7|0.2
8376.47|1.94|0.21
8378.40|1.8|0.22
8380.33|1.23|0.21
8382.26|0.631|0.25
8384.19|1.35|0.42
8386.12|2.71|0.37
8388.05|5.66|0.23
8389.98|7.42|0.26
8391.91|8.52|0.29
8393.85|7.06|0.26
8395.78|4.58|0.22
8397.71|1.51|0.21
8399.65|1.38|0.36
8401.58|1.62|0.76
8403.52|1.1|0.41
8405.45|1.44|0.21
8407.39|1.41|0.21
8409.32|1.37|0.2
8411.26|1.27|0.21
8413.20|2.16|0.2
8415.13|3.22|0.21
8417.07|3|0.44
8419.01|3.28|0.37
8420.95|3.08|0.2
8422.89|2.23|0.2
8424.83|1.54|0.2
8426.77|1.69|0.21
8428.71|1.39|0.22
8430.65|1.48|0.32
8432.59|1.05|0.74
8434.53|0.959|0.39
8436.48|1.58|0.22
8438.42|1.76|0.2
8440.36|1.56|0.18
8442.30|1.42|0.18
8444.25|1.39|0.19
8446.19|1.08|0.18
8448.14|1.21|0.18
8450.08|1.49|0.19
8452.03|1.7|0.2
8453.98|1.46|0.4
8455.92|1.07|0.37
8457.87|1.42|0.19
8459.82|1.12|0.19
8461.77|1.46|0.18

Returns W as 1.88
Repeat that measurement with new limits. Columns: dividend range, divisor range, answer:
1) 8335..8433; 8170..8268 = 1.67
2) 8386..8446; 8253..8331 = 1.97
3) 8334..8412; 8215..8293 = 1.68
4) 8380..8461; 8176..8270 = 1.71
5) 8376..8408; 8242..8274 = 2.39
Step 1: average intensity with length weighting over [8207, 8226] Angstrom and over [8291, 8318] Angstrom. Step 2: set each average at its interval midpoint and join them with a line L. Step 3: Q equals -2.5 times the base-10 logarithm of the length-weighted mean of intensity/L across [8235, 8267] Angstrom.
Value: 0.08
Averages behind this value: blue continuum 1.49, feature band 1.32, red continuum 1.32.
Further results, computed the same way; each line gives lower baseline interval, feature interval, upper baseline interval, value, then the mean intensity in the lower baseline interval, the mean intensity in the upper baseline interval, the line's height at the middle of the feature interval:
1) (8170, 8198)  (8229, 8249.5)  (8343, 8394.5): 0.24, 1.36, 2.42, 1.68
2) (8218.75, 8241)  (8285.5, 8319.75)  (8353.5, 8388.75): 0.24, 1.37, 1.88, 1.63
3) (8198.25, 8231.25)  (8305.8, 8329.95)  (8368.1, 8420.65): 0.48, 1.43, 2.74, 2.18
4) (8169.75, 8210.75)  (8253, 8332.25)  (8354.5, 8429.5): 0.40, 1.39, 2.43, 1.92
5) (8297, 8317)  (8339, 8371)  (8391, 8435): 0.14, 1.25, 2.46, 1.8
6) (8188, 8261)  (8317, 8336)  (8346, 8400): 0.44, 1.39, 2.54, 2.18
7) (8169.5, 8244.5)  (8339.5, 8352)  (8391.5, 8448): 0.31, 1.4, 2.17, 1.9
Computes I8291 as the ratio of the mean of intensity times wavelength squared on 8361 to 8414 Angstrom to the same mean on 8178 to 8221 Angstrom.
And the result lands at 1.89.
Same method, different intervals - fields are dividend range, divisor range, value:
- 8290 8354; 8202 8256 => 1.02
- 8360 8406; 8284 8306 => 2.11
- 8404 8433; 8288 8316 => 1.54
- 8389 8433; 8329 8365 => 1.90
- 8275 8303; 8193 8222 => 0.89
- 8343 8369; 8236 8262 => 1.17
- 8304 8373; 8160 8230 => 1.11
